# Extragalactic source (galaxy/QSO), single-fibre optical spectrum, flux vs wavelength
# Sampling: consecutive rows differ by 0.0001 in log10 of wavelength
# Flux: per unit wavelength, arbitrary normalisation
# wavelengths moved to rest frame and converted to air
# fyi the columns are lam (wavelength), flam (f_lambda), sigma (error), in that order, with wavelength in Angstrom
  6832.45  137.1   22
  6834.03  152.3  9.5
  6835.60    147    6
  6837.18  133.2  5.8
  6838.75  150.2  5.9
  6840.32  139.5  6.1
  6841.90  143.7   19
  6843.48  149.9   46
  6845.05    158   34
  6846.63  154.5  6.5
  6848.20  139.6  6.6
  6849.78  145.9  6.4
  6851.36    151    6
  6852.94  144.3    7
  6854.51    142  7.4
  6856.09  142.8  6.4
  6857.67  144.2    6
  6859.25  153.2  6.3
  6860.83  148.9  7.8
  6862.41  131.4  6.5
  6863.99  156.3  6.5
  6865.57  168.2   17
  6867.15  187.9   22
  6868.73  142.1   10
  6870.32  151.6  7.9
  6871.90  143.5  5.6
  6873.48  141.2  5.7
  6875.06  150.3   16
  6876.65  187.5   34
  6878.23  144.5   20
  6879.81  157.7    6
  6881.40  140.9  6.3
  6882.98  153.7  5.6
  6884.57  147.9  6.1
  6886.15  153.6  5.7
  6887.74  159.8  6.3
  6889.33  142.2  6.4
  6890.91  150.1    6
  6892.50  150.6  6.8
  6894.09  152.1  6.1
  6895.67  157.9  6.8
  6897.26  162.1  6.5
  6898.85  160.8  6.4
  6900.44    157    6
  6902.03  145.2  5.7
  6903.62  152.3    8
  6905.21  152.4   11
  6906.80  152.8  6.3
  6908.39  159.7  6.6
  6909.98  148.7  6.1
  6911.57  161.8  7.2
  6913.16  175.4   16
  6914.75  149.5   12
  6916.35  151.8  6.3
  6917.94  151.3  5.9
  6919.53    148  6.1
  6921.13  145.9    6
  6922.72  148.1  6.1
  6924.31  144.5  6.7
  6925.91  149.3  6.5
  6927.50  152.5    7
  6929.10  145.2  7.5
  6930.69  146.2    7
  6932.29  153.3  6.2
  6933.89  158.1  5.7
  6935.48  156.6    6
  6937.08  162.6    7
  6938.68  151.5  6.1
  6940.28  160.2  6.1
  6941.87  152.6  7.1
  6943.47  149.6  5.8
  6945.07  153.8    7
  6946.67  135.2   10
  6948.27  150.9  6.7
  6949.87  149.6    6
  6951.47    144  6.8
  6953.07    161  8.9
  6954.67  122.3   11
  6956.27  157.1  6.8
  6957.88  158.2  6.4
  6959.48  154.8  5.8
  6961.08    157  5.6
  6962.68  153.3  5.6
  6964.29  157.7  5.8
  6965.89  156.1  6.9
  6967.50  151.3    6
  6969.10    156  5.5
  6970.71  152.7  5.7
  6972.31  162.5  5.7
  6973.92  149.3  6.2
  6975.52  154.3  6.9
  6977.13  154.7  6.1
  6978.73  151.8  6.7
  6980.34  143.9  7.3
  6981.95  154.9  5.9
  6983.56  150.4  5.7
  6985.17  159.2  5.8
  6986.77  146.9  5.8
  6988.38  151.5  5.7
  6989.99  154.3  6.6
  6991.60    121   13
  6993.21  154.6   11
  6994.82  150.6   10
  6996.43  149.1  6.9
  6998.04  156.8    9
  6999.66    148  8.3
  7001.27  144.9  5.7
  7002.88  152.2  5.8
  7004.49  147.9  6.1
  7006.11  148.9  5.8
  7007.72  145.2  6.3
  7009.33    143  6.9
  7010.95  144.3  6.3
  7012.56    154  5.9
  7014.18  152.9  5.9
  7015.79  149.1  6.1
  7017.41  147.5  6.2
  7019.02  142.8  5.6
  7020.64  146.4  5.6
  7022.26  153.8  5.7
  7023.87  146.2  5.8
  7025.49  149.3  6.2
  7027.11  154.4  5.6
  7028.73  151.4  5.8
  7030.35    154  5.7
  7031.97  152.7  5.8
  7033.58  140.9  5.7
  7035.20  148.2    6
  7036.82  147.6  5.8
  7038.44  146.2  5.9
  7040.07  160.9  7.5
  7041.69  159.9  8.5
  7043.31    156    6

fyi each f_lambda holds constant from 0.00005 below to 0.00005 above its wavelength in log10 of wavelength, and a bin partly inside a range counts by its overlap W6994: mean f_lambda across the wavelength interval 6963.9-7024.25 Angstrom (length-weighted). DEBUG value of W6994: 150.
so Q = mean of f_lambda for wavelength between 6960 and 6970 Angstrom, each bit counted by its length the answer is 155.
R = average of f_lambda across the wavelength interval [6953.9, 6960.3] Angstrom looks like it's 148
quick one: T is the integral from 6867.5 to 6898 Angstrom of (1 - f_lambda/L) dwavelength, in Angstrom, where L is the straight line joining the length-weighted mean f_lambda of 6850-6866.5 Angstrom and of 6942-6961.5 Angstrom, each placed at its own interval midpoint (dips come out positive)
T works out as -0.79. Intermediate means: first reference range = 149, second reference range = 149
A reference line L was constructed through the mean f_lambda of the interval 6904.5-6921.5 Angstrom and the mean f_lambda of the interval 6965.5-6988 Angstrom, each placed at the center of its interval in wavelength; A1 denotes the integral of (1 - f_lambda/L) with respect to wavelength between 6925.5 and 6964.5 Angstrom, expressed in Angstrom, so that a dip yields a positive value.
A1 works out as 0.5 Angstrom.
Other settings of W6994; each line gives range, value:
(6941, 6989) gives 152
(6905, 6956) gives 151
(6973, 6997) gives 150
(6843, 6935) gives 152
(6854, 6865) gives 146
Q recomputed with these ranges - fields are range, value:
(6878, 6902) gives 153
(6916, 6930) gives 148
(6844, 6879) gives 151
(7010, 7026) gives 149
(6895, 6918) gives 156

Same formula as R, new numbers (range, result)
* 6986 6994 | 146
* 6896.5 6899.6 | 161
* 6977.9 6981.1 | 148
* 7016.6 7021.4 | 146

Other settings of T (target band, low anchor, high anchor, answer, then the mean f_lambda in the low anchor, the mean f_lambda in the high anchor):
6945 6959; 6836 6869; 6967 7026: 0.2 Angstrom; 149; 150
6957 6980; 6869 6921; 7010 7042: -0.5 Angstrom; 153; 150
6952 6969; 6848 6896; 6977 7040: -0.3 Angstrom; 151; 149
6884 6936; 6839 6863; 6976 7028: -1.9 Angstrom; 146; 149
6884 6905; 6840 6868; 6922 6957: -0.4 Angstrom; 150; 150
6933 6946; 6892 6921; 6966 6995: -0.2 Angstrom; 155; 151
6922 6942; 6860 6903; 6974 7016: -0.1 Angstrom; 153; 149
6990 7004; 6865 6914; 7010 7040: 0.3 Angstrom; 155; 149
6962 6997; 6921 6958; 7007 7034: -0.5 Angstrom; 150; 149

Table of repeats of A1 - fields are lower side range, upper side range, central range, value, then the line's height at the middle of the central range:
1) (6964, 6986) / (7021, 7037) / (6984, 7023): 0.8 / 152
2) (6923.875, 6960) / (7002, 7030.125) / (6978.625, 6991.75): 0.0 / 150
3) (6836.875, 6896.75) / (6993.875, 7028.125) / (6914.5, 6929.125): 0.1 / 150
